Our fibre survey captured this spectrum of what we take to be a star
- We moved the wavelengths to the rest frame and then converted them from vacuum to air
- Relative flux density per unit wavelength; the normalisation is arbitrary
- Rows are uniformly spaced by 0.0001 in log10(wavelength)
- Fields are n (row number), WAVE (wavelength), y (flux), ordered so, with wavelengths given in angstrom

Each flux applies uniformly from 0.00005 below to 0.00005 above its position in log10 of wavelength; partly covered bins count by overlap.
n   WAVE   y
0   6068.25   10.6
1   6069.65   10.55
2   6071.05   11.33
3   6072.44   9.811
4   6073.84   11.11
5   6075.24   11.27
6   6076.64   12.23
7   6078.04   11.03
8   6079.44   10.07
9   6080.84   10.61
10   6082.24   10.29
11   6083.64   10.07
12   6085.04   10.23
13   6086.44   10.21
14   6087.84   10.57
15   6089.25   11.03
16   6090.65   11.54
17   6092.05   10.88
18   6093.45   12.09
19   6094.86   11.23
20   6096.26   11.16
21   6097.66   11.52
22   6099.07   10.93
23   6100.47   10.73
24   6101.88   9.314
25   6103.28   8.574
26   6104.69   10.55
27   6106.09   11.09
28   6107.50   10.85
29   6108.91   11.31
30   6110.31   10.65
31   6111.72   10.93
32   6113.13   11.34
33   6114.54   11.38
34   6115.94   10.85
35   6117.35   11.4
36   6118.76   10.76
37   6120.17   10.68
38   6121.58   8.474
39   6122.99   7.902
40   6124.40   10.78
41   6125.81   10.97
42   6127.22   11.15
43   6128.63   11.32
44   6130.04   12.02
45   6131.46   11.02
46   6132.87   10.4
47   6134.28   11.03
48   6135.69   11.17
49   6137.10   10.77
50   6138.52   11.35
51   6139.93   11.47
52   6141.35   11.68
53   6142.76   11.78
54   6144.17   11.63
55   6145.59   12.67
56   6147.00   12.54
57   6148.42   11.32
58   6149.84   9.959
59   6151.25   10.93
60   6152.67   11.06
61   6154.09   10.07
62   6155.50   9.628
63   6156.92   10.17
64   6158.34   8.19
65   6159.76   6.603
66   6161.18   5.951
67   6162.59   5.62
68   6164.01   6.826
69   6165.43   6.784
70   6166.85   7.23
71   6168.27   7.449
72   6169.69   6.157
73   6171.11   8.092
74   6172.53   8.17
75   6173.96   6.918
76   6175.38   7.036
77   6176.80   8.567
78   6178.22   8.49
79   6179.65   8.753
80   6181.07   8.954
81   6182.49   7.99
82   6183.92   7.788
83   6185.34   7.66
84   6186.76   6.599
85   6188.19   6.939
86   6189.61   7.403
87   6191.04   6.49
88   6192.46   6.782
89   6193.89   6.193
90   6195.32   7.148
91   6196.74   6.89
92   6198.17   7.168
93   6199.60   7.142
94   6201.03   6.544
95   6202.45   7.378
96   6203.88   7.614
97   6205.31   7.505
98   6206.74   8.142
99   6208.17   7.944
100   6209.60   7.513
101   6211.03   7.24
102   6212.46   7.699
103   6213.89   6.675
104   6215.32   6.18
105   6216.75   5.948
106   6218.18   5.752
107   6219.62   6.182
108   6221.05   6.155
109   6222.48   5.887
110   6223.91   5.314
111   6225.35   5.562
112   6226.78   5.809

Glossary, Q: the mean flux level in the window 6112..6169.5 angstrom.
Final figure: 10.1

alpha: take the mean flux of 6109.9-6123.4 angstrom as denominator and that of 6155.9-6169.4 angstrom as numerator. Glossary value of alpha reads 0.69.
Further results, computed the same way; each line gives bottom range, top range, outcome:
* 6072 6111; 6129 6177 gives 0.88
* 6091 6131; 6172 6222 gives 0.67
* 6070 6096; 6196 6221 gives 0.64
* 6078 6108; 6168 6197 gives 0.70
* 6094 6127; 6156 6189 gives 0.71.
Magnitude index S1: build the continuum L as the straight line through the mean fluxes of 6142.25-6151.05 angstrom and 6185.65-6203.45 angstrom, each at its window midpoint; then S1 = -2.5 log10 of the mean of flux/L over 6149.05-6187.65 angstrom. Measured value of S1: 0.17 mag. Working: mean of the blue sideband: 11.6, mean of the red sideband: 6.92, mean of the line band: 8.06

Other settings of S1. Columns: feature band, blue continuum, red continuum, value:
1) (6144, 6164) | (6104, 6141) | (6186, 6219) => -0.02 mag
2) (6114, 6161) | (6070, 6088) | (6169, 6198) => -0.20 mag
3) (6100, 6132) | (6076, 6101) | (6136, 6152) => 0.06 mag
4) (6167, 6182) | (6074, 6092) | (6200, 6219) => 0.03 mag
